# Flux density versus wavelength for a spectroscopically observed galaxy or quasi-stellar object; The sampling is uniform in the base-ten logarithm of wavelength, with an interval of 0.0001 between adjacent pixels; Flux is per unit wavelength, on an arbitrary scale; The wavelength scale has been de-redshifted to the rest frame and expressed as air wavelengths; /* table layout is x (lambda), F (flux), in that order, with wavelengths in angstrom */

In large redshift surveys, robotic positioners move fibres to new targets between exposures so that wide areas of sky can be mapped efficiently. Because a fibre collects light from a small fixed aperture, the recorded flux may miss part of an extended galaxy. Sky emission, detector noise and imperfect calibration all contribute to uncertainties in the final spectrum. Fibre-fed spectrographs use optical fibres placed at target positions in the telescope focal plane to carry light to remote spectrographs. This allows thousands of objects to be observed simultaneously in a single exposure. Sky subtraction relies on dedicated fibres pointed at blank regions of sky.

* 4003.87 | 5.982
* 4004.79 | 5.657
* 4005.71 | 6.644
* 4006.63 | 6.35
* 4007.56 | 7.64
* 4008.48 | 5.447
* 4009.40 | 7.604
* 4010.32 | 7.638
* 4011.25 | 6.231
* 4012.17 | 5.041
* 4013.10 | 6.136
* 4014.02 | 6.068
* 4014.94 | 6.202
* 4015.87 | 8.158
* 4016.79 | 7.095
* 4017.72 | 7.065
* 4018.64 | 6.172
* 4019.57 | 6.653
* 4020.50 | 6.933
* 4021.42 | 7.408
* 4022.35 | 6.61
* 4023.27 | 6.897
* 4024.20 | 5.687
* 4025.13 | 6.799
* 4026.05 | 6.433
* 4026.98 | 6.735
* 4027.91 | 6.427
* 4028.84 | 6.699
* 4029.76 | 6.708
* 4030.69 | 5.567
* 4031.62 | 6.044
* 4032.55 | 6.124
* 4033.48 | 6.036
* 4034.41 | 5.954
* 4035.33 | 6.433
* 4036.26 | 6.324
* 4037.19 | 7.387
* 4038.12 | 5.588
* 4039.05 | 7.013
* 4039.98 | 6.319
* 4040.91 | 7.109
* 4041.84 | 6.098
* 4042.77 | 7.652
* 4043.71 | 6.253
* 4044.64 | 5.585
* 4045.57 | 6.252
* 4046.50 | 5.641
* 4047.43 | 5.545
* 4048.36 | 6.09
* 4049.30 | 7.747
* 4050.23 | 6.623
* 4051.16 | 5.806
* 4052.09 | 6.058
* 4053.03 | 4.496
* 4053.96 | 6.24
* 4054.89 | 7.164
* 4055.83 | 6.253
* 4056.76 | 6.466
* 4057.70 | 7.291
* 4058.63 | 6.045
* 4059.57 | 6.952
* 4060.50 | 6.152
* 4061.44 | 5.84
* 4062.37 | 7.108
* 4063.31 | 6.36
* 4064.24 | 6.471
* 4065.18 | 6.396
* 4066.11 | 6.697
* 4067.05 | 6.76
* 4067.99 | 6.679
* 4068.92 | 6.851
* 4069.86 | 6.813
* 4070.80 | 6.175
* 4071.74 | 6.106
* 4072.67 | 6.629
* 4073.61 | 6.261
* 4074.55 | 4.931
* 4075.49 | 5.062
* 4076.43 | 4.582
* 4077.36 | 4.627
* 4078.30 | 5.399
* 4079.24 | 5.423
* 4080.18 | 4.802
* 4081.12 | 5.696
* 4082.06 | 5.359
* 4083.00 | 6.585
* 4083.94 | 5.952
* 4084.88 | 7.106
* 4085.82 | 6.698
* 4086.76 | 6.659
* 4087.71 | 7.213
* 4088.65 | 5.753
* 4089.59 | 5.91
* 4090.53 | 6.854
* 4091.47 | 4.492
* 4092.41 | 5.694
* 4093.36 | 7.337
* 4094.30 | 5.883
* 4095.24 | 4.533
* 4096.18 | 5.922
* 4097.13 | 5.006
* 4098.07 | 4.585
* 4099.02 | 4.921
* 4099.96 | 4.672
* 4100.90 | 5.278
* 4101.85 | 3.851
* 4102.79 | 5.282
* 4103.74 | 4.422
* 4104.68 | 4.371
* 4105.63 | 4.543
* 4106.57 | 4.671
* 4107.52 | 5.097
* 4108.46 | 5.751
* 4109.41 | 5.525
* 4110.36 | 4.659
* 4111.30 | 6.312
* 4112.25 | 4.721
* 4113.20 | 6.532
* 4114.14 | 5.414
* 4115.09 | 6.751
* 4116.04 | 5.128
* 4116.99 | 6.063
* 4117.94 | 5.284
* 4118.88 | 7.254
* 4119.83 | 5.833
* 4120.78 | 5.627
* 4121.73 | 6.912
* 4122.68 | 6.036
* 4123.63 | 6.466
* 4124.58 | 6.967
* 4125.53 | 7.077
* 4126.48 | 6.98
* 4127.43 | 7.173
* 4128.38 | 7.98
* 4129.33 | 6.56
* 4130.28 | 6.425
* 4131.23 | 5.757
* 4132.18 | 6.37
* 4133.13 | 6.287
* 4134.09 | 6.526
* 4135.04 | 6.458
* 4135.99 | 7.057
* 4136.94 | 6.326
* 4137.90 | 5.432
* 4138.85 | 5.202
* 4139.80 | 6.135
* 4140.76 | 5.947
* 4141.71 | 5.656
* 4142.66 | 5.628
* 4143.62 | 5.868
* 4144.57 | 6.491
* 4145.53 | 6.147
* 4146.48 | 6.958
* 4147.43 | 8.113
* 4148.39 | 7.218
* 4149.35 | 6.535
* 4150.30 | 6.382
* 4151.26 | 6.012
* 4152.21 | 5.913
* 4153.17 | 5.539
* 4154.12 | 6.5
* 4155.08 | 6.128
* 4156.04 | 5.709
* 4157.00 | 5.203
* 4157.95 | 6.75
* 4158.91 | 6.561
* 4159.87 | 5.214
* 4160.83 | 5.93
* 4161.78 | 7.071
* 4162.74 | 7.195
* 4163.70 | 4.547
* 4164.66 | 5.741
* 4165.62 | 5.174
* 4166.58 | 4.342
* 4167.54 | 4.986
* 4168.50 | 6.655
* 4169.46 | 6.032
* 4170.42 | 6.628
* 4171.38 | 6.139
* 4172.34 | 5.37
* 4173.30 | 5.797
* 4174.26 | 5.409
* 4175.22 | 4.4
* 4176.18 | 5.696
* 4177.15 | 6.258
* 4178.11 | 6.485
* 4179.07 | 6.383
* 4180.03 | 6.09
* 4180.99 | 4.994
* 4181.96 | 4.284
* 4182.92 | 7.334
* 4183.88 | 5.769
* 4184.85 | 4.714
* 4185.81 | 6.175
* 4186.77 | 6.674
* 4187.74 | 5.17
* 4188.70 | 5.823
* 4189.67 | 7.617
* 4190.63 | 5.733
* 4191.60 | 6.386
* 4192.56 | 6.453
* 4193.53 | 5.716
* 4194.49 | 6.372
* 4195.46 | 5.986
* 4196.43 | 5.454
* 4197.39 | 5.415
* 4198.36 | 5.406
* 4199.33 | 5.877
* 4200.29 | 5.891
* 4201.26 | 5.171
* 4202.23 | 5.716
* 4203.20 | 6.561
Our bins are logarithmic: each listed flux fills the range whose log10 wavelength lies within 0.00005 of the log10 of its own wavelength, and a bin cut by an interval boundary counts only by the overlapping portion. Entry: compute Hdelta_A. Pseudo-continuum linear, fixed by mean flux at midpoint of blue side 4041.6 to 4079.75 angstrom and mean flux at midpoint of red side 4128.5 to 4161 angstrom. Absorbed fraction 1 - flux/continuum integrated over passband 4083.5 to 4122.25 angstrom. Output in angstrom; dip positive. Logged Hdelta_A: 3.6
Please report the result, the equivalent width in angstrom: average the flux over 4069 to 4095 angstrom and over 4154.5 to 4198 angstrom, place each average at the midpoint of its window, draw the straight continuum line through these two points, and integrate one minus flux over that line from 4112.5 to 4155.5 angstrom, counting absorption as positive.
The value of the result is -3.2 angstrom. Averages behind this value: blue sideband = 5.93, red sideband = 5.87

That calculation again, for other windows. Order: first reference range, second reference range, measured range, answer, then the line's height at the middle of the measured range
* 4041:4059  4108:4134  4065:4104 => 3.1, 6.26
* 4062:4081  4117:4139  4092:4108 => 3.0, 6.22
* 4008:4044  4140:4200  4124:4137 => -1.3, 6.12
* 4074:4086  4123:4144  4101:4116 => 2.0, 5.98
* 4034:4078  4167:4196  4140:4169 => -0.4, 5.99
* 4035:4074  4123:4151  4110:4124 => 1.1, 6.47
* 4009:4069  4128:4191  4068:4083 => 1.5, 6.34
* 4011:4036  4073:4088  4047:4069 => -1.4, 6.04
